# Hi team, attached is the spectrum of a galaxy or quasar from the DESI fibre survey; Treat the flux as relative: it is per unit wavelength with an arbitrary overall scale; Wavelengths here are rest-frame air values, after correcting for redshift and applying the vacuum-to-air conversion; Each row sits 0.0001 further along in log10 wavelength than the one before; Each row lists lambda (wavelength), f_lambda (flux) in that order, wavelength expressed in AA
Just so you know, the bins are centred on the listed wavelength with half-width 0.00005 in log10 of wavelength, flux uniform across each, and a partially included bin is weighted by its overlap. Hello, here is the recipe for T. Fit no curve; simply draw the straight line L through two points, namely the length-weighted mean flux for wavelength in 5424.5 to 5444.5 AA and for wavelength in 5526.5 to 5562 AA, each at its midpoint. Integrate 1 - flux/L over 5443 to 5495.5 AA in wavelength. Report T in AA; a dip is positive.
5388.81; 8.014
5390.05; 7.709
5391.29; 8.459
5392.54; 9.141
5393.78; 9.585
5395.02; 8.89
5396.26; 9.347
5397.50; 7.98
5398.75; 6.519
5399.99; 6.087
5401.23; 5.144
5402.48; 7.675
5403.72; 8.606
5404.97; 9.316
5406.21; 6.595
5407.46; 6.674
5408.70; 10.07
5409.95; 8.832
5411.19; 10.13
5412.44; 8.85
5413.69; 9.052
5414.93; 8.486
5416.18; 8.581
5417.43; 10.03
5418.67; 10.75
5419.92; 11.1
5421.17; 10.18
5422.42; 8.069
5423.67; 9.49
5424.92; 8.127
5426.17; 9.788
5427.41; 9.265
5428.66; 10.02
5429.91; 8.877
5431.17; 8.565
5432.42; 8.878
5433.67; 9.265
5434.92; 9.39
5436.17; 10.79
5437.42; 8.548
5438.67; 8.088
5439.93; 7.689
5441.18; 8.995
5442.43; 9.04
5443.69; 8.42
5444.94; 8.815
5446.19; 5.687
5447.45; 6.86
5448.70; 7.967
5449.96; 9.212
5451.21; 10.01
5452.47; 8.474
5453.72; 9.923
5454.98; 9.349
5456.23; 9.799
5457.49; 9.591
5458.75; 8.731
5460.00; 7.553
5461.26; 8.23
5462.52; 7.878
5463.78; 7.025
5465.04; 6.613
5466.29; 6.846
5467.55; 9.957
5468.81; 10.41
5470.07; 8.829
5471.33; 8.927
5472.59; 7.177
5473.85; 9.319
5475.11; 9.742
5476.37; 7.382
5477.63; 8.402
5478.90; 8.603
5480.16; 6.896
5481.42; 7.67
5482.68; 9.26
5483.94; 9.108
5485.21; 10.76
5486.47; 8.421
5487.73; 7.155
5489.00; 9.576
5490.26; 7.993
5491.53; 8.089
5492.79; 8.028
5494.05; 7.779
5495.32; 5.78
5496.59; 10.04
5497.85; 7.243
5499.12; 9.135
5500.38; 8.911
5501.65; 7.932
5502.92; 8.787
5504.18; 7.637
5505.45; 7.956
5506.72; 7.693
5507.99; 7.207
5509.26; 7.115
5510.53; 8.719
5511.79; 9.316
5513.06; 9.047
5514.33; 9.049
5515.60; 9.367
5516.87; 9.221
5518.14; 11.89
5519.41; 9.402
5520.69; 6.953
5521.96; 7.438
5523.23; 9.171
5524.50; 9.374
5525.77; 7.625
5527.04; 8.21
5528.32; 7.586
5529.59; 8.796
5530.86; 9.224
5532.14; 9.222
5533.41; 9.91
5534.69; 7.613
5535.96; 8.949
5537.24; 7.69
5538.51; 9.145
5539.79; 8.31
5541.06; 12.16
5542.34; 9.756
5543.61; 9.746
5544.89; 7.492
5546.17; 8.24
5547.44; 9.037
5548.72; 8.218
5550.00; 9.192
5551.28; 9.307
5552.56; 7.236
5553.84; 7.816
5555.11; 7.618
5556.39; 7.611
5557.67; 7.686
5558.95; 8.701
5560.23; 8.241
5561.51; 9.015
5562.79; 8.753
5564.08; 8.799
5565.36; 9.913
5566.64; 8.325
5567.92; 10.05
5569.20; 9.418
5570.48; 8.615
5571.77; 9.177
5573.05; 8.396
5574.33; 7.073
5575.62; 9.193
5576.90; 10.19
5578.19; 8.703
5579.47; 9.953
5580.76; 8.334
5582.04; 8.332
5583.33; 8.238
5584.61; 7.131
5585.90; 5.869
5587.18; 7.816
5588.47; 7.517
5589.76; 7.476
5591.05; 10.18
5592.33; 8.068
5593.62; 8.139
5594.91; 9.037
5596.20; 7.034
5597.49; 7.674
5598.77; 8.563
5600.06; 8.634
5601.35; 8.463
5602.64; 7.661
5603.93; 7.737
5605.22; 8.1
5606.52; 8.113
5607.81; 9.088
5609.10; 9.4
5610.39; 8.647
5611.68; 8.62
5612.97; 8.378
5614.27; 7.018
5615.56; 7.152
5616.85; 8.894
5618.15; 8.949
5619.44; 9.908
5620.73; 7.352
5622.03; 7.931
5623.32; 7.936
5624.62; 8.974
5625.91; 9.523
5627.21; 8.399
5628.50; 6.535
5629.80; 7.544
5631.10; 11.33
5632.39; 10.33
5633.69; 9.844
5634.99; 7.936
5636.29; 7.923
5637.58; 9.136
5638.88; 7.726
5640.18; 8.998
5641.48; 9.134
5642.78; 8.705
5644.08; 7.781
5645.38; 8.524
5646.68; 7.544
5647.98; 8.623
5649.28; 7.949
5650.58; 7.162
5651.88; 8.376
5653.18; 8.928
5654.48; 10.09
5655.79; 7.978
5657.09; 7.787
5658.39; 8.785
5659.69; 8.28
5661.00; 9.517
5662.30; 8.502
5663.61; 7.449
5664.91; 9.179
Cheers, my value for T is 2.8 AA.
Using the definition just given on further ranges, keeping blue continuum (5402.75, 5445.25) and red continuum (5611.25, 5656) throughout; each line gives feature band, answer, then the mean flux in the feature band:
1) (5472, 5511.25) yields 2.71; 8.25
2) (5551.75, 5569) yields 0.40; 8.48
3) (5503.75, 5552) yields 0.13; 8.74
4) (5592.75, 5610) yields 0.59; 8.28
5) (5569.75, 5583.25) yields -0.22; 8.77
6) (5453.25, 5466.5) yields 0.88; 8.35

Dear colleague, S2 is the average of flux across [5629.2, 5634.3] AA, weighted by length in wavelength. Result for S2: 9.78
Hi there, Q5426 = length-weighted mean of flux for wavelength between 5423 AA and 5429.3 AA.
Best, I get 9.34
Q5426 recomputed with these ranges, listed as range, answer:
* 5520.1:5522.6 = 7.21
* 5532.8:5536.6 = 8.81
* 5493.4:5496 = 6.83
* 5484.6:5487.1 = 9.6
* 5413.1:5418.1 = 9.07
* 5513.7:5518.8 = 9.88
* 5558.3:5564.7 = 8.69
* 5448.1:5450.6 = 8.61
